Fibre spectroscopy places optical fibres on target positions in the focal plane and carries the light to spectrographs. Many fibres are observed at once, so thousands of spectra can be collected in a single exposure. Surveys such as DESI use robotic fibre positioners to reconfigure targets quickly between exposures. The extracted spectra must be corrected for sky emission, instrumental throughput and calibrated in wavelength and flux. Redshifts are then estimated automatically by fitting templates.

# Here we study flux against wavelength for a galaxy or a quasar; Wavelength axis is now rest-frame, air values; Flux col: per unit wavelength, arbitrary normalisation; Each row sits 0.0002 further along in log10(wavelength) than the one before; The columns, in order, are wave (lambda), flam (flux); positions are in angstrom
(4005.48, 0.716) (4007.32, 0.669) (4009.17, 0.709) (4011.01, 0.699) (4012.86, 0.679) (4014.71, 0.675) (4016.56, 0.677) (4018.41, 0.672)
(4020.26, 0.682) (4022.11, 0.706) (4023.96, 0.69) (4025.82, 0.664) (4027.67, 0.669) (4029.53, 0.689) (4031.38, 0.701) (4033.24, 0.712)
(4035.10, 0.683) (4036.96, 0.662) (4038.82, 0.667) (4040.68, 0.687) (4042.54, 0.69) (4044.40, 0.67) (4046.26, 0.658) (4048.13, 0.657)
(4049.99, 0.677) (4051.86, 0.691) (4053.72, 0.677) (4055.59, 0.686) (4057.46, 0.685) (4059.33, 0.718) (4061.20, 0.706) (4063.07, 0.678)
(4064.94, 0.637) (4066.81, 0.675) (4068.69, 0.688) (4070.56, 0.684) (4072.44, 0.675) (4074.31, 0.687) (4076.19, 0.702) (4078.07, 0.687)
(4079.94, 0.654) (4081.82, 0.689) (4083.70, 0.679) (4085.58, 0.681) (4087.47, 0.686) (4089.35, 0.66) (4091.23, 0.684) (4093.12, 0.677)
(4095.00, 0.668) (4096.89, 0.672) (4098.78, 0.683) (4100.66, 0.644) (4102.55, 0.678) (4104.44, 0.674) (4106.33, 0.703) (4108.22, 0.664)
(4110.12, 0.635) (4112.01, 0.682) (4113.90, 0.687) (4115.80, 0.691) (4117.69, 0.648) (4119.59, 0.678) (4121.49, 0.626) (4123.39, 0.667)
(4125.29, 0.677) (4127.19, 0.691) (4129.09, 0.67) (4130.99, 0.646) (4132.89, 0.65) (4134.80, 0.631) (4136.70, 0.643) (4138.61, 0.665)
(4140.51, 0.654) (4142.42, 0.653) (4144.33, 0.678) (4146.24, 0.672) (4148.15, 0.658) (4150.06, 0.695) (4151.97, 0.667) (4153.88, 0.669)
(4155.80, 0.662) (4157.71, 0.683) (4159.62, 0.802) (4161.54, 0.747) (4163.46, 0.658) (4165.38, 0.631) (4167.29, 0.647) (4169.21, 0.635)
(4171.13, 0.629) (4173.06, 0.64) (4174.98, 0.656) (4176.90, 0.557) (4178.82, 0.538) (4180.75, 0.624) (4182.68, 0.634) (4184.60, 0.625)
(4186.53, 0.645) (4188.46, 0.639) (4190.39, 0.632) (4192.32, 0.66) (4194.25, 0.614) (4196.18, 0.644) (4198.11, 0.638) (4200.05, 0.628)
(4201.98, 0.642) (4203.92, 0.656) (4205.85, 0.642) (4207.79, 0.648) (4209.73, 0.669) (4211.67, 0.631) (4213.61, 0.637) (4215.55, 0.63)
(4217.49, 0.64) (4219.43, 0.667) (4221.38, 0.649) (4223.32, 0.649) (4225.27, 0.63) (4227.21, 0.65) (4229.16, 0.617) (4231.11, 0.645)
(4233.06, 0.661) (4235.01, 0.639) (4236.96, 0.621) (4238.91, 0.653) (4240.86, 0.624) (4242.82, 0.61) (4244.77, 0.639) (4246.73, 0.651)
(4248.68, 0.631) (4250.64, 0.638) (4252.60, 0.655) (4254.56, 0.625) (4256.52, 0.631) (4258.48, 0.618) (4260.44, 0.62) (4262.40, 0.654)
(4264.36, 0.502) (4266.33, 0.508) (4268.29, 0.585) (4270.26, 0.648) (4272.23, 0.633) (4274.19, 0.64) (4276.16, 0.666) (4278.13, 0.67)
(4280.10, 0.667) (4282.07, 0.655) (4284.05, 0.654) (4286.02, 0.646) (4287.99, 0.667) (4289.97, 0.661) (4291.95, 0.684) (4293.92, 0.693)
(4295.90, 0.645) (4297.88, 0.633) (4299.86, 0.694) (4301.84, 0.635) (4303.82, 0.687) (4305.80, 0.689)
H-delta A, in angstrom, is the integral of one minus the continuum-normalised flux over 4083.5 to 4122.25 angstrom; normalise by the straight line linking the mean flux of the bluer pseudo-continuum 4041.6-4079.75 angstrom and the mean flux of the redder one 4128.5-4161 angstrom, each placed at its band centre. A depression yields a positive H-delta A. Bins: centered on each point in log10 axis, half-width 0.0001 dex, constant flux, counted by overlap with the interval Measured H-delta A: 0.3 angstrom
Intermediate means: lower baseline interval 0.681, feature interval 0.671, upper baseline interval 0.672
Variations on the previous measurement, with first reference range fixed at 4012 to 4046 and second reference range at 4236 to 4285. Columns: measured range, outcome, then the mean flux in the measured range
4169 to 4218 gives 0.87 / 0.632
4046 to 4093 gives -0.57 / 0.68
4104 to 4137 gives -0.23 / 0.665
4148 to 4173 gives -0.91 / 0.675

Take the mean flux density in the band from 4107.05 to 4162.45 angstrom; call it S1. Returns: 0.672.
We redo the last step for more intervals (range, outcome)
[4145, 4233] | 0.648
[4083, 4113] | 0.673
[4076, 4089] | 0.68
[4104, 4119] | 0.673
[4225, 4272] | 0.623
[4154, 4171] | 0.68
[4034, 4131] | 0.676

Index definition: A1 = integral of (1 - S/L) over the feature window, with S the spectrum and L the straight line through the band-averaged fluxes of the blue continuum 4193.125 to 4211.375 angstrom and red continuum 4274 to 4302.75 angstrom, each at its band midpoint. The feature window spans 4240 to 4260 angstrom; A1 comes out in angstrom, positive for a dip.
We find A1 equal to 0.64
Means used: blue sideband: 0.642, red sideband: 0.661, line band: 0.632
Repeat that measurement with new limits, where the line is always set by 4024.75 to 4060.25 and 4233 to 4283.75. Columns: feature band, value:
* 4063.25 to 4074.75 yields 0.01 angstrom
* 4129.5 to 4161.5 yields -0.82 angstrom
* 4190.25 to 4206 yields 0.08 angstrom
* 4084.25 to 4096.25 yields -0.12 angstrom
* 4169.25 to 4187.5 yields 0.86 angstrom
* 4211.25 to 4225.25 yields -0.10 angstrom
